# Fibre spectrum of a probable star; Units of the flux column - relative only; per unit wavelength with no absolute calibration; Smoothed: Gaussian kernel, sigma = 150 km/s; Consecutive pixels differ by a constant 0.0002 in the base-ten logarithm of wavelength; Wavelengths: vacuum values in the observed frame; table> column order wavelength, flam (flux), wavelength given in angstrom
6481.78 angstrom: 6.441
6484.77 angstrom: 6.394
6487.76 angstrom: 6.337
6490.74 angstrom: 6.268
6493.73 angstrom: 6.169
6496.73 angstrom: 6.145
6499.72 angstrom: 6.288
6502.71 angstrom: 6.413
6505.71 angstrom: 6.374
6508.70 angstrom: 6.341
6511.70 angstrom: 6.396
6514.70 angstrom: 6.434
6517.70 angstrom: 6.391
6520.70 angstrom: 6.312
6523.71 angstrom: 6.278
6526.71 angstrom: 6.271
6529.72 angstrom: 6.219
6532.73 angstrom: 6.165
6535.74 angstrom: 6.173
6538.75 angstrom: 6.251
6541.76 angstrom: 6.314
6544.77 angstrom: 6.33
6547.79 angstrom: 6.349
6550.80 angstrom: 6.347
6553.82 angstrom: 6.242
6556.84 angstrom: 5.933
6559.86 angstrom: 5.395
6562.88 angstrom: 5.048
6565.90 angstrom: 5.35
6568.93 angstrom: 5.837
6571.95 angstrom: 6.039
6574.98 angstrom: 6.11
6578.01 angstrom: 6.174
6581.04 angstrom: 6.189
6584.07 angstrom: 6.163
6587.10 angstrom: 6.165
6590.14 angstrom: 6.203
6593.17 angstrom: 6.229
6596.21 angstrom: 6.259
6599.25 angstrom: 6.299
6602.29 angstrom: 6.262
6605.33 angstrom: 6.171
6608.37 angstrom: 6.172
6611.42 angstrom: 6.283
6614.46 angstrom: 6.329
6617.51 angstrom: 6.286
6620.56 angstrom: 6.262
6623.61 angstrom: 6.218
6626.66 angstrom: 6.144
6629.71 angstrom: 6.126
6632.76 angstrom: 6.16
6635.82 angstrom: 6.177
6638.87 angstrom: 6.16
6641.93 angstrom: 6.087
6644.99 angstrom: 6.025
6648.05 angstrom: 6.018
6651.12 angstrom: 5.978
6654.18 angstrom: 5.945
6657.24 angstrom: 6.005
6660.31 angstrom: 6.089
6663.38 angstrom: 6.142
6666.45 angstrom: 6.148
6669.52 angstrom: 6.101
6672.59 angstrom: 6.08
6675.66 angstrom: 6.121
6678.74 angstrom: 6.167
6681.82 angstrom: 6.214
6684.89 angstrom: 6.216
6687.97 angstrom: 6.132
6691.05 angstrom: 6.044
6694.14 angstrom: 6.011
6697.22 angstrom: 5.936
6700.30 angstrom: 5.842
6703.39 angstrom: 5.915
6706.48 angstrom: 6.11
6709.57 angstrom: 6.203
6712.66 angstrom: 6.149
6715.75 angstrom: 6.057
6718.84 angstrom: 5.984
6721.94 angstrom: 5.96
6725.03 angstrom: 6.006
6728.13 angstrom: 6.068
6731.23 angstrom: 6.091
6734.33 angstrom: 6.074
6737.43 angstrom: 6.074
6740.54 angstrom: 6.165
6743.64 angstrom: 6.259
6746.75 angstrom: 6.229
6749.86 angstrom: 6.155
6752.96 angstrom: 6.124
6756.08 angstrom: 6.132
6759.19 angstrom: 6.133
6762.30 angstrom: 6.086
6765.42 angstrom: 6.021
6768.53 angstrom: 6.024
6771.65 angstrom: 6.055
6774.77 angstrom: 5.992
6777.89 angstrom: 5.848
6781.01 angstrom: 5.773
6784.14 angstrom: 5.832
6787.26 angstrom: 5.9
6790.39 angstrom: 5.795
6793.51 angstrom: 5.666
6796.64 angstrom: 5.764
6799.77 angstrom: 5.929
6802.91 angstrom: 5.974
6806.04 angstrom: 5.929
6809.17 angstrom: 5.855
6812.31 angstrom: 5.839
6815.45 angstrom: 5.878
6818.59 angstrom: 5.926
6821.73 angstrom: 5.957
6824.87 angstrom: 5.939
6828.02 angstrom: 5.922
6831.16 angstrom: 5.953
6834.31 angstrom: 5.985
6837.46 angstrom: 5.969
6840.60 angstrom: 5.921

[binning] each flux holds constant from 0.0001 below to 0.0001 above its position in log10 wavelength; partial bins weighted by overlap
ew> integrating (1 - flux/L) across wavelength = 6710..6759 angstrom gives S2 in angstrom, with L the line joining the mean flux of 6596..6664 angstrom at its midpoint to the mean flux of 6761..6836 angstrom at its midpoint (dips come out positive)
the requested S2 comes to -0.84 angstrom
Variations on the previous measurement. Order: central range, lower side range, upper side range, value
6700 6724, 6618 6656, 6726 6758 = 0.4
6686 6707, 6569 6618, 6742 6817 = 0.2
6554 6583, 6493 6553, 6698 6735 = 2.0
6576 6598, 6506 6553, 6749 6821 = 0.1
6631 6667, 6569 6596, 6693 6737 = 0.1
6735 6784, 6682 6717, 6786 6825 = -0.9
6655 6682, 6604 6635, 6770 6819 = 0.0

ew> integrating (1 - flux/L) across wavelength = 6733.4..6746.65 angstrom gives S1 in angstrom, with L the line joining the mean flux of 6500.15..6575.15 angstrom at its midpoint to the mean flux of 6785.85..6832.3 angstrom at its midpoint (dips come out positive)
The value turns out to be -0.47 angstrom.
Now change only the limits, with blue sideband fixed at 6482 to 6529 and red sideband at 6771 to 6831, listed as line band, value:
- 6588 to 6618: -0.34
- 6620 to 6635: -0.09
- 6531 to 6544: 0.09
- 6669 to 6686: -0.24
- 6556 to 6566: 1.33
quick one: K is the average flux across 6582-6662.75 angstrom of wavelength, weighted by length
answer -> 6.16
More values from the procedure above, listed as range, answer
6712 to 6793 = 6.03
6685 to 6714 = 6.04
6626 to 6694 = 6.1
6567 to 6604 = 6.15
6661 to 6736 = 6.07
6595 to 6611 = 6.23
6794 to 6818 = 5.87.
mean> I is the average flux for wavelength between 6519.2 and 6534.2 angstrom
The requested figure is 6.25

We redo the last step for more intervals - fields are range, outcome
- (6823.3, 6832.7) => 5.94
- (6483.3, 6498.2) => 6.26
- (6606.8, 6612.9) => 6.22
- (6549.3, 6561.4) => 5.98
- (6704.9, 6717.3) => 6.13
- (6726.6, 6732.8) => 6.08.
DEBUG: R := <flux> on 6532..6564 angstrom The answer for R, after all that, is 6.06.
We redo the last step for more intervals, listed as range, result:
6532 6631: 6.12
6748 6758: 6.14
